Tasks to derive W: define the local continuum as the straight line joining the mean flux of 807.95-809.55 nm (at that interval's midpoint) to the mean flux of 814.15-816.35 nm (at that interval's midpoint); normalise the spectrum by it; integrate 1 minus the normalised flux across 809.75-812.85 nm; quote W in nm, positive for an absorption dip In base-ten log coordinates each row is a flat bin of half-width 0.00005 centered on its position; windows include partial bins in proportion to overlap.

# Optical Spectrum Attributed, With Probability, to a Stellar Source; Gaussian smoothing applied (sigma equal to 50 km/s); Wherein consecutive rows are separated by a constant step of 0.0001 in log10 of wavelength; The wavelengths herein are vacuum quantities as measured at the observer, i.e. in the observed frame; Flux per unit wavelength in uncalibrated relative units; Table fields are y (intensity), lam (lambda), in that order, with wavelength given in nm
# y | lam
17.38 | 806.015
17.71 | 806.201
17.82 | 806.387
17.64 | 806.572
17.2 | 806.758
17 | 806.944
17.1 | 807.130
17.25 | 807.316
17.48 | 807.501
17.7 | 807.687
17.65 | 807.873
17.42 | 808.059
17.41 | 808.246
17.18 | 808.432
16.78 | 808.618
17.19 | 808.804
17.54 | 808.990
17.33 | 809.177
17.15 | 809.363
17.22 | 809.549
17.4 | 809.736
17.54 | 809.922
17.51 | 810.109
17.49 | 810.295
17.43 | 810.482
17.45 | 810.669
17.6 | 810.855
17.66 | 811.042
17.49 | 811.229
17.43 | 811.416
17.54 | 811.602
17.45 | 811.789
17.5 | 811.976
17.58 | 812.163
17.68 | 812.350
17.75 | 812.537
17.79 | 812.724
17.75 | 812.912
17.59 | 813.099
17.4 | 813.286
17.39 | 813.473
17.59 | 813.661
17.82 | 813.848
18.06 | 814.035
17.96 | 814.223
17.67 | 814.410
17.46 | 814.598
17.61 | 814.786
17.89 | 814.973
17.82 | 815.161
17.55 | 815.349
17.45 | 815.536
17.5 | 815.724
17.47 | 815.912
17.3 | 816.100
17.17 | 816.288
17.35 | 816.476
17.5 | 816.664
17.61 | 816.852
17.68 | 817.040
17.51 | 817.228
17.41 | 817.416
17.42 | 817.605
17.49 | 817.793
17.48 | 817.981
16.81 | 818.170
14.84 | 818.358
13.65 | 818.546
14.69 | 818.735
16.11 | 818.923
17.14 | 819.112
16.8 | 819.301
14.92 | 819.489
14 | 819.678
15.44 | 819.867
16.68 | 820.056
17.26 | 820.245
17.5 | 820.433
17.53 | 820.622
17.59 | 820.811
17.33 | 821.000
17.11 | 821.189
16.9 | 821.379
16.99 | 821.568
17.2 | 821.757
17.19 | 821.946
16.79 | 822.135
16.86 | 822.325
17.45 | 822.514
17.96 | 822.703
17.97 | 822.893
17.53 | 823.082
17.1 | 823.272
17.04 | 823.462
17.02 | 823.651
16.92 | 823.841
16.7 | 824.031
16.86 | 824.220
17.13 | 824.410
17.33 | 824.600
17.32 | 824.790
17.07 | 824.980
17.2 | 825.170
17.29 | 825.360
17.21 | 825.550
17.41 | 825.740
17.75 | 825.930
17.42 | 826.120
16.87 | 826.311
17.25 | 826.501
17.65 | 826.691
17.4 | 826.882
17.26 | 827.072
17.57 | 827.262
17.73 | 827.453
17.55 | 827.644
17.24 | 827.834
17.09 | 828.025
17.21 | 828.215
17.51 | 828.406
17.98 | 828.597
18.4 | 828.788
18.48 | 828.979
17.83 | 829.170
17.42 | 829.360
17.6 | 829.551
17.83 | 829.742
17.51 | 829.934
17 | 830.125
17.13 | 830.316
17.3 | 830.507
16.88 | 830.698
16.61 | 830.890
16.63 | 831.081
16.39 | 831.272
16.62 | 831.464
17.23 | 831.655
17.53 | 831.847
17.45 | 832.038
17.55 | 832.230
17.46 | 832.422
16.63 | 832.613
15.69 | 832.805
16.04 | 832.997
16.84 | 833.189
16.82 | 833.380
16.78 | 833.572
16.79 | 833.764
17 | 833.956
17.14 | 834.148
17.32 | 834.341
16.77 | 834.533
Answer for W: -0.03 nm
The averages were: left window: 17.3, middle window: 17.6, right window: 17.6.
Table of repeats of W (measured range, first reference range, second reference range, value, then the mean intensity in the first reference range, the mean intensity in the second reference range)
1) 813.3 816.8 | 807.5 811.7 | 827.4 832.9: -0.040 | 17.4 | 17.3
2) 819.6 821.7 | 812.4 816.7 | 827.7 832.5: 0.086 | 17.6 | 17.4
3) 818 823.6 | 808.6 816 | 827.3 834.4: 0.236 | 17.5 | 17.2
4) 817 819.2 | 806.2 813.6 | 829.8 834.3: 0.098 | 17.5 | 16.9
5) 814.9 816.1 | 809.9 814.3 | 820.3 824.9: -0.007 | 17.6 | 17.2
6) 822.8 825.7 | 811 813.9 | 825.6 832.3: 0.042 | 17.6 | 17.4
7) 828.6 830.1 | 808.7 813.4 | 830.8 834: -0.081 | 17.5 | 16.8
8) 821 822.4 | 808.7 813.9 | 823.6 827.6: 0.024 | 17.5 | 17.3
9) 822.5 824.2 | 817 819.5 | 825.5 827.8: -0.023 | 16.4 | 17.4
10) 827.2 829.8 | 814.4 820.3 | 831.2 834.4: -0.124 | 16.8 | 16.9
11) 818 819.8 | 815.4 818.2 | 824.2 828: 0.194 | 17.4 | 17.3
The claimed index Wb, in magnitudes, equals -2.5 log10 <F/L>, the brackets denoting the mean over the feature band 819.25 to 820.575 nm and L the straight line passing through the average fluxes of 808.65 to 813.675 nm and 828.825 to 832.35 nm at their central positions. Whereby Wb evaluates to 0.08 mag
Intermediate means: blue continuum 17.5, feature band 16.1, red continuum 17.3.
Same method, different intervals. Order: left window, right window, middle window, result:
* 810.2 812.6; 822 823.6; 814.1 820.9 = 0.03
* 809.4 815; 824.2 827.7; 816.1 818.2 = 0.00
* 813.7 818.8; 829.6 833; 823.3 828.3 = -0.01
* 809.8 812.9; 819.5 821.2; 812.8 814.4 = -0.02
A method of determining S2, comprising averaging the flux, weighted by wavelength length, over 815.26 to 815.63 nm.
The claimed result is 17.5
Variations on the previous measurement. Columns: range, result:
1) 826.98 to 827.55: 17.5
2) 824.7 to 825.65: 17.2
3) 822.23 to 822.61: 17.2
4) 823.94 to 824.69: 17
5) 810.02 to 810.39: 17.5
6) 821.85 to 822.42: 17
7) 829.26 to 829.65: 17.6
